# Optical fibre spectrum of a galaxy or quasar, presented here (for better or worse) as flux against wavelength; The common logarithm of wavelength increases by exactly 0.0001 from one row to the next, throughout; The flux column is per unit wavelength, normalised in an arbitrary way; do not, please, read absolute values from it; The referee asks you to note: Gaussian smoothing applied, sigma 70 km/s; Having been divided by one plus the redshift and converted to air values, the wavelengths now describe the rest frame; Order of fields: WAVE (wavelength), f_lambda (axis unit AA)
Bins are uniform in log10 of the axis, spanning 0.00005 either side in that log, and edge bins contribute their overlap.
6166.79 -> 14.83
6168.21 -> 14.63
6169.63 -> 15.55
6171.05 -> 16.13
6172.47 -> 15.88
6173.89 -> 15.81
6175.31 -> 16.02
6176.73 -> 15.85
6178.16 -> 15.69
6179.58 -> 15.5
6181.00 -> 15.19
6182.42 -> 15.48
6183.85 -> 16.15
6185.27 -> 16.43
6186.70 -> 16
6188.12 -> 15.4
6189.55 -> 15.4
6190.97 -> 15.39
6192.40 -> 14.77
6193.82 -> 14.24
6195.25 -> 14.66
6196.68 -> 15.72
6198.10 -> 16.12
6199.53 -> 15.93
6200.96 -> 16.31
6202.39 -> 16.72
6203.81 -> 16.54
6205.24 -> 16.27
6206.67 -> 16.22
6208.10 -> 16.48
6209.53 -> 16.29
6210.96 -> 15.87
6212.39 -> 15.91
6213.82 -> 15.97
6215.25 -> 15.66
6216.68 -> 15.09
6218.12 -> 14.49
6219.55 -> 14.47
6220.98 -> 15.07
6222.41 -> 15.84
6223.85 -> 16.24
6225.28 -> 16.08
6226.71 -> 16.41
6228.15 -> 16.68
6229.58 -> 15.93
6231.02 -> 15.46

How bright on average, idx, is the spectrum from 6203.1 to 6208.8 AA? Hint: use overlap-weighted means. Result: 16.4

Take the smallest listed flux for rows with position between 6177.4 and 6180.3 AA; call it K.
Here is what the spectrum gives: 15.5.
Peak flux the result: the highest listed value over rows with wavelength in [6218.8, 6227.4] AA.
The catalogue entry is 16.41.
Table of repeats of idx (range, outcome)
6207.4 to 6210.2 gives 16.4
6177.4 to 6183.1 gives 15.5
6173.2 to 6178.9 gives 15.8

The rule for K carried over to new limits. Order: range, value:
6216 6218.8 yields 14.49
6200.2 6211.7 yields 15.87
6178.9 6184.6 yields 15.19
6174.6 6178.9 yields 15.69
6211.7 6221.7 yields 14.47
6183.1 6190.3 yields 15.4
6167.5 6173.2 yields 14.63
